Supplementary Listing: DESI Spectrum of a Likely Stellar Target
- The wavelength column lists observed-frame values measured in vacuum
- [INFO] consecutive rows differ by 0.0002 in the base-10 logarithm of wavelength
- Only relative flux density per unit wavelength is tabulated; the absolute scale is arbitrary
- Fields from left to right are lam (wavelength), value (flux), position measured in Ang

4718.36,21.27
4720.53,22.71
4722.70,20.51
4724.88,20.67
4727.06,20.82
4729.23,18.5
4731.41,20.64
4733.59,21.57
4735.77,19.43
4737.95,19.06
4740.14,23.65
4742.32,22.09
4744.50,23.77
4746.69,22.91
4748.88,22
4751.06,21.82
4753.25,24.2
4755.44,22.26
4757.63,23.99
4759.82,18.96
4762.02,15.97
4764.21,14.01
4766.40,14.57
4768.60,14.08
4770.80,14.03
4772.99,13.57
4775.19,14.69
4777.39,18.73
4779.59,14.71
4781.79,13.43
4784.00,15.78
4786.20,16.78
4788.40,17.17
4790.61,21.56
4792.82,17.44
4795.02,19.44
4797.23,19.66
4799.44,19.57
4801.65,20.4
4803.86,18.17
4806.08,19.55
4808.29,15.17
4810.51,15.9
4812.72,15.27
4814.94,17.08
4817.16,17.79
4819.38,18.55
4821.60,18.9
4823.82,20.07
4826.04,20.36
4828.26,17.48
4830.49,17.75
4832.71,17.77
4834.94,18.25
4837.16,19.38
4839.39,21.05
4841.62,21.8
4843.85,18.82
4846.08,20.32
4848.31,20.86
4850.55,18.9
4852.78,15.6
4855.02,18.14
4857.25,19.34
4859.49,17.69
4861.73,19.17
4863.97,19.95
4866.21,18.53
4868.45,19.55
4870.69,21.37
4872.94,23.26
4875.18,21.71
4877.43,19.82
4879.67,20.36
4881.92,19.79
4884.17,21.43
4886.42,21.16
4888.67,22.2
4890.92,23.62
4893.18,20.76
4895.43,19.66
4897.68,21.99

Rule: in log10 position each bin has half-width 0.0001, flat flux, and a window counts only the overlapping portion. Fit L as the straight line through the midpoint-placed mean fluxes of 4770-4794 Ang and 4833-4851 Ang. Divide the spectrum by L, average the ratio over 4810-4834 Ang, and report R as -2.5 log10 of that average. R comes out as 0.04 mag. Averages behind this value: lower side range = 16.2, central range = 18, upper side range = 19.9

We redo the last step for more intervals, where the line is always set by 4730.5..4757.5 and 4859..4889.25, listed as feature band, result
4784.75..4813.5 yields 0.176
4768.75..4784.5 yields 0.405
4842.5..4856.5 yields 0.105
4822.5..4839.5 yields 0.113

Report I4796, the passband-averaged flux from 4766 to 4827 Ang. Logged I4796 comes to 17.3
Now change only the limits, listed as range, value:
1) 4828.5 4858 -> 19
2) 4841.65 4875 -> 19.5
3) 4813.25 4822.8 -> 17.9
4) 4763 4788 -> 15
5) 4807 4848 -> 18.5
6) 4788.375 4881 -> 19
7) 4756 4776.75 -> 16.2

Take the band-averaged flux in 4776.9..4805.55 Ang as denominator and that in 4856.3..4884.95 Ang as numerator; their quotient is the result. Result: 1.1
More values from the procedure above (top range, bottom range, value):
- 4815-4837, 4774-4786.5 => 1.19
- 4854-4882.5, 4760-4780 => 1.32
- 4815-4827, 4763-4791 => 1.22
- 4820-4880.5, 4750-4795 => 1.12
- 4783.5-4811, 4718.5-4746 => 0.87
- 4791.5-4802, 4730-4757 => 0.88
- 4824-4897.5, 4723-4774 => 1.01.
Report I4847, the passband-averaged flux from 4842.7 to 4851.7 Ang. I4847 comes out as 19.7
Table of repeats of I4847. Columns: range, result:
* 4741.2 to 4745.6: 23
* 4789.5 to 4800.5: 19.5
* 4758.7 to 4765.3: 16.3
